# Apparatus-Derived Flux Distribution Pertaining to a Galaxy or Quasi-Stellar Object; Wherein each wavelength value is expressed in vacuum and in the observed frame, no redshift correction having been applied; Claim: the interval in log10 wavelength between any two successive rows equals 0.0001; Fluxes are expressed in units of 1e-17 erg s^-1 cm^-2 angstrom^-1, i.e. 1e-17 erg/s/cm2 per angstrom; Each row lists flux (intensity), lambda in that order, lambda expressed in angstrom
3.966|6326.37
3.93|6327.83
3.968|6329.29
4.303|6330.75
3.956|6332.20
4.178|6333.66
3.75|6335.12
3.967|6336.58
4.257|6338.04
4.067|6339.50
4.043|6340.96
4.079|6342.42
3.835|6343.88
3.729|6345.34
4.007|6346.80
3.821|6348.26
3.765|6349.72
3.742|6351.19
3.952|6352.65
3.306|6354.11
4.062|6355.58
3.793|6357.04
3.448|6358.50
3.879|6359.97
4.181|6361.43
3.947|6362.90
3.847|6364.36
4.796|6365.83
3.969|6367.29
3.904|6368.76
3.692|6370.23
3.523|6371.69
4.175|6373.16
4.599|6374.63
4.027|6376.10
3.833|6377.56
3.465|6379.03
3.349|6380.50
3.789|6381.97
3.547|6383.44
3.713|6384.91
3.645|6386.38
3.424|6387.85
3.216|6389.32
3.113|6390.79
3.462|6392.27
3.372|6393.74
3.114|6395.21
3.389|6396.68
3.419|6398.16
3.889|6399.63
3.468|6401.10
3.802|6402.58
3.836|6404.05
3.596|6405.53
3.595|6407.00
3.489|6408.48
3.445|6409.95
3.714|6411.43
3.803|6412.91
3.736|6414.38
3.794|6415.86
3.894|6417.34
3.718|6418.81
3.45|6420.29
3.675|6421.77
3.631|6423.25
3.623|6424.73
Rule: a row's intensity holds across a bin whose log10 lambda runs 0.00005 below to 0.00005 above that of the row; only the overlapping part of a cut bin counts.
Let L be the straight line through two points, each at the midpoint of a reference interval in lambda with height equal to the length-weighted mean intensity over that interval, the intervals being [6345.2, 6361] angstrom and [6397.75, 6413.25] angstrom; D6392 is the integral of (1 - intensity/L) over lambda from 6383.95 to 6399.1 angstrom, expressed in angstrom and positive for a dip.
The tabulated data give 1.2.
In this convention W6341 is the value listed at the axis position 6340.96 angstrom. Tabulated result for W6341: 4.043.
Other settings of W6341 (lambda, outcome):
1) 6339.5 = 4.067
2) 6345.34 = 3.729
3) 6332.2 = 3.956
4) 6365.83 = 4.796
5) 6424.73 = 3.623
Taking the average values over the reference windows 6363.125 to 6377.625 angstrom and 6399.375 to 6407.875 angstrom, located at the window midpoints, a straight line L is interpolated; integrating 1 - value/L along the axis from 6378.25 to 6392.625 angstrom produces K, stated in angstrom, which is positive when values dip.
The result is 1.5 angstrom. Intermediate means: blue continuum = 4.04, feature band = 3.47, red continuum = 3.68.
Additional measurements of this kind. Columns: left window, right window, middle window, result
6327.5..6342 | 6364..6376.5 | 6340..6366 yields 1.10 angstrom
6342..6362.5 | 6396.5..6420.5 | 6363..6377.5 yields -1.04 angstrom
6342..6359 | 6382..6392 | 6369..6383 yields -1.01 angstrom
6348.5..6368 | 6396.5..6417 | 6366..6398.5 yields 1.13 angstrom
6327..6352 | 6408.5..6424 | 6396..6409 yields 0.41 angstrom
